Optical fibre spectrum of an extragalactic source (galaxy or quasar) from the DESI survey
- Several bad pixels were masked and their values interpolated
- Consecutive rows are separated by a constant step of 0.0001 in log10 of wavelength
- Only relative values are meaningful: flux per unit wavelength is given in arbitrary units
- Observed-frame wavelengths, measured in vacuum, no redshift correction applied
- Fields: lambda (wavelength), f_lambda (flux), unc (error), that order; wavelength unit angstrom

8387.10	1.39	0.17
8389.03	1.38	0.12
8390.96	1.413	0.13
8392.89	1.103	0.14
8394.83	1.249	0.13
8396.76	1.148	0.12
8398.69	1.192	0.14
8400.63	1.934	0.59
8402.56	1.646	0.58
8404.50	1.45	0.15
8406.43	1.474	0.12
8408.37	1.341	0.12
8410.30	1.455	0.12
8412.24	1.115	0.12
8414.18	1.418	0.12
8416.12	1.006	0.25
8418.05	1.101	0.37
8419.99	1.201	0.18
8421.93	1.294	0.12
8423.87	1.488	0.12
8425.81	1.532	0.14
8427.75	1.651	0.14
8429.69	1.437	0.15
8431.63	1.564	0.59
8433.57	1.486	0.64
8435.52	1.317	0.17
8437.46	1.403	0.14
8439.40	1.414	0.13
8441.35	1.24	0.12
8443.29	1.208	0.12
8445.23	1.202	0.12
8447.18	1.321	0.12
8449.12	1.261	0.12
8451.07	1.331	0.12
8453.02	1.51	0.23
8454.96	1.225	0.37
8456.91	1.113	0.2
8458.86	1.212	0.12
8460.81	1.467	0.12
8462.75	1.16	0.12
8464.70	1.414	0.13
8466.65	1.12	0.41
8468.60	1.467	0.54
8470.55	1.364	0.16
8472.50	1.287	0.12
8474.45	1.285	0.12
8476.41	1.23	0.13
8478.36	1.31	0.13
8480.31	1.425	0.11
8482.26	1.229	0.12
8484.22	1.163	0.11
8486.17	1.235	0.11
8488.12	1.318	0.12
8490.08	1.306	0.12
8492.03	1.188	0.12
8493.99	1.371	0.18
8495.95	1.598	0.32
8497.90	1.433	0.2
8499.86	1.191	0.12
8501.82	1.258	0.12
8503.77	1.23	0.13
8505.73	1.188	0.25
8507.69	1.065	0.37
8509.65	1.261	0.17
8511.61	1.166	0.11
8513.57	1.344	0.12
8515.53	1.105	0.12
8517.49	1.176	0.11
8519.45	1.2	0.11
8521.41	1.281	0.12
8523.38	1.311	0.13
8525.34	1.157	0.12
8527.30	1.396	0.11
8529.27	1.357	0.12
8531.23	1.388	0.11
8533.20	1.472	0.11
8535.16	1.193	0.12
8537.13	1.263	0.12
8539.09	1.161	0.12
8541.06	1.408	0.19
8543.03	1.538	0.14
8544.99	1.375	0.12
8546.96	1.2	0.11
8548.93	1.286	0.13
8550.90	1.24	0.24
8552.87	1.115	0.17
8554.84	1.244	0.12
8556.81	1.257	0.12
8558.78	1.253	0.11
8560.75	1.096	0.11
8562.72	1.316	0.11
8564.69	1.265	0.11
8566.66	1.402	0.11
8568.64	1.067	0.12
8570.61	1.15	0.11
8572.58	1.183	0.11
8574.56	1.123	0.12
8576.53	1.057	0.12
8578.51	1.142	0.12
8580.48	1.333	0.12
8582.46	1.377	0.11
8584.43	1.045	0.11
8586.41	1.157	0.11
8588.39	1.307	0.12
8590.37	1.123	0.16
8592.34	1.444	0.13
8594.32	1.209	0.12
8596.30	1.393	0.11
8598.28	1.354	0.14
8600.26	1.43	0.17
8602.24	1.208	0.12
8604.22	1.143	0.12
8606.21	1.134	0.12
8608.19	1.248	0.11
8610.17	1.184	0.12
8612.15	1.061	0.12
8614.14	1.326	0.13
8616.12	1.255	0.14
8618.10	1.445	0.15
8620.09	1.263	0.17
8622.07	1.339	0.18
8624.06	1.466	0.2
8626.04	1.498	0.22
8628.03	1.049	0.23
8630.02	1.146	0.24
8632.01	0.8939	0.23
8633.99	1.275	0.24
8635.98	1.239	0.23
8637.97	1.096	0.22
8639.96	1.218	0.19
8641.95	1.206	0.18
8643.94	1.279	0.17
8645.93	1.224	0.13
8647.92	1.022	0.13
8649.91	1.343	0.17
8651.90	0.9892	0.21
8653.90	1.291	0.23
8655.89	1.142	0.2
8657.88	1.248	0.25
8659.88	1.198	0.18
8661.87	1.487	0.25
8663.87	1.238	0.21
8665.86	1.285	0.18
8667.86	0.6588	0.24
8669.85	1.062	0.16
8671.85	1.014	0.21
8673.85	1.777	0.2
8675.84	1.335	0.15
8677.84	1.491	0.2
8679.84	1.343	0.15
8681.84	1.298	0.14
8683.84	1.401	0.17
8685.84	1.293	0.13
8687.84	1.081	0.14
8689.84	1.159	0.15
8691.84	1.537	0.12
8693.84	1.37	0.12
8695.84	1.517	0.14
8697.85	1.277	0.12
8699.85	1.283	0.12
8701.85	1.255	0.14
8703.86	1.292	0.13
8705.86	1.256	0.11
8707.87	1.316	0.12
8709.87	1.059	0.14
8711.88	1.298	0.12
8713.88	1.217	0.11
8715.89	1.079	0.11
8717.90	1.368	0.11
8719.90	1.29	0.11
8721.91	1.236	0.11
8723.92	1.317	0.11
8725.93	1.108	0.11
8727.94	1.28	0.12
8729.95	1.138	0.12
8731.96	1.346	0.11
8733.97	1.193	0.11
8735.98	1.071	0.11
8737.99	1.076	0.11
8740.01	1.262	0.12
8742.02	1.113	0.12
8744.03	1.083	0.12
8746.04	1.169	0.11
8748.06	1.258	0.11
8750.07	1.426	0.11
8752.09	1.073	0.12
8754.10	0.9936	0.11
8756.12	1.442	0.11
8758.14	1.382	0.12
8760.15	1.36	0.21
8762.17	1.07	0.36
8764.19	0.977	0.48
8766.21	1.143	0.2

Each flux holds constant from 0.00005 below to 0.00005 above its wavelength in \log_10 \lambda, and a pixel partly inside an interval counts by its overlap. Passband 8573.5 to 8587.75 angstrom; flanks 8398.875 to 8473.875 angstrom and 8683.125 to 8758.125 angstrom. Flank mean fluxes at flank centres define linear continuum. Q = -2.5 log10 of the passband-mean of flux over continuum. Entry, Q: 0.10 mag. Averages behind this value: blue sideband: 1.36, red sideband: 1.24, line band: 1.18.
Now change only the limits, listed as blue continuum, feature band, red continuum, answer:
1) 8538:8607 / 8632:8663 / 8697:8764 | 0.02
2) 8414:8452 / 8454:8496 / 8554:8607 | 0.02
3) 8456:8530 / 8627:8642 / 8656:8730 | 0.12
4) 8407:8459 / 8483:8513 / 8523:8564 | 0.03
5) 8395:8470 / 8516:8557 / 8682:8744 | 0.02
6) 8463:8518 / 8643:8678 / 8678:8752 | 0.03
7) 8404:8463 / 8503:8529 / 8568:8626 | 0.06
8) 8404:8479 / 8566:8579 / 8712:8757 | 0.11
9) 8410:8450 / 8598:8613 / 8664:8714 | 0.07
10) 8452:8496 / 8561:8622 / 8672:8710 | 0.07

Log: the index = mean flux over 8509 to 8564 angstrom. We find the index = 1.27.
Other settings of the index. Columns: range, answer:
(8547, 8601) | 1.23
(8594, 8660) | 1.23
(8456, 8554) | 1.28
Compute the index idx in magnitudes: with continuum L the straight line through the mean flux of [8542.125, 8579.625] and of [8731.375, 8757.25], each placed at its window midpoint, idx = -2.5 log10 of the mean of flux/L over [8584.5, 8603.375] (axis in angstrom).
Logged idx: -0.05 mag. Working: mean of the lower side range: 1.23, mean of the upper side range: 1.19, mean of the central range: 1.28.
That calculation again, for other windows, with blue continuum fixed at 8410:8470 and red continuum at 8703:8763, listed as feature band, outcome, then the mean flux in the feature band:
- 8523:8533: -0.033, 1.33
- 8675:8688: -0.082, 1.33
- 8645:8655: 0.068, 1.17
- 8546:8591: 0.063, 1.21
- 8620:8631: -0.032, 1.3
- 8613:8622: -0.049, 1.32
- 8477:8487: 0.032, 1.27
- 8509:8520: 0.079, 1.21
